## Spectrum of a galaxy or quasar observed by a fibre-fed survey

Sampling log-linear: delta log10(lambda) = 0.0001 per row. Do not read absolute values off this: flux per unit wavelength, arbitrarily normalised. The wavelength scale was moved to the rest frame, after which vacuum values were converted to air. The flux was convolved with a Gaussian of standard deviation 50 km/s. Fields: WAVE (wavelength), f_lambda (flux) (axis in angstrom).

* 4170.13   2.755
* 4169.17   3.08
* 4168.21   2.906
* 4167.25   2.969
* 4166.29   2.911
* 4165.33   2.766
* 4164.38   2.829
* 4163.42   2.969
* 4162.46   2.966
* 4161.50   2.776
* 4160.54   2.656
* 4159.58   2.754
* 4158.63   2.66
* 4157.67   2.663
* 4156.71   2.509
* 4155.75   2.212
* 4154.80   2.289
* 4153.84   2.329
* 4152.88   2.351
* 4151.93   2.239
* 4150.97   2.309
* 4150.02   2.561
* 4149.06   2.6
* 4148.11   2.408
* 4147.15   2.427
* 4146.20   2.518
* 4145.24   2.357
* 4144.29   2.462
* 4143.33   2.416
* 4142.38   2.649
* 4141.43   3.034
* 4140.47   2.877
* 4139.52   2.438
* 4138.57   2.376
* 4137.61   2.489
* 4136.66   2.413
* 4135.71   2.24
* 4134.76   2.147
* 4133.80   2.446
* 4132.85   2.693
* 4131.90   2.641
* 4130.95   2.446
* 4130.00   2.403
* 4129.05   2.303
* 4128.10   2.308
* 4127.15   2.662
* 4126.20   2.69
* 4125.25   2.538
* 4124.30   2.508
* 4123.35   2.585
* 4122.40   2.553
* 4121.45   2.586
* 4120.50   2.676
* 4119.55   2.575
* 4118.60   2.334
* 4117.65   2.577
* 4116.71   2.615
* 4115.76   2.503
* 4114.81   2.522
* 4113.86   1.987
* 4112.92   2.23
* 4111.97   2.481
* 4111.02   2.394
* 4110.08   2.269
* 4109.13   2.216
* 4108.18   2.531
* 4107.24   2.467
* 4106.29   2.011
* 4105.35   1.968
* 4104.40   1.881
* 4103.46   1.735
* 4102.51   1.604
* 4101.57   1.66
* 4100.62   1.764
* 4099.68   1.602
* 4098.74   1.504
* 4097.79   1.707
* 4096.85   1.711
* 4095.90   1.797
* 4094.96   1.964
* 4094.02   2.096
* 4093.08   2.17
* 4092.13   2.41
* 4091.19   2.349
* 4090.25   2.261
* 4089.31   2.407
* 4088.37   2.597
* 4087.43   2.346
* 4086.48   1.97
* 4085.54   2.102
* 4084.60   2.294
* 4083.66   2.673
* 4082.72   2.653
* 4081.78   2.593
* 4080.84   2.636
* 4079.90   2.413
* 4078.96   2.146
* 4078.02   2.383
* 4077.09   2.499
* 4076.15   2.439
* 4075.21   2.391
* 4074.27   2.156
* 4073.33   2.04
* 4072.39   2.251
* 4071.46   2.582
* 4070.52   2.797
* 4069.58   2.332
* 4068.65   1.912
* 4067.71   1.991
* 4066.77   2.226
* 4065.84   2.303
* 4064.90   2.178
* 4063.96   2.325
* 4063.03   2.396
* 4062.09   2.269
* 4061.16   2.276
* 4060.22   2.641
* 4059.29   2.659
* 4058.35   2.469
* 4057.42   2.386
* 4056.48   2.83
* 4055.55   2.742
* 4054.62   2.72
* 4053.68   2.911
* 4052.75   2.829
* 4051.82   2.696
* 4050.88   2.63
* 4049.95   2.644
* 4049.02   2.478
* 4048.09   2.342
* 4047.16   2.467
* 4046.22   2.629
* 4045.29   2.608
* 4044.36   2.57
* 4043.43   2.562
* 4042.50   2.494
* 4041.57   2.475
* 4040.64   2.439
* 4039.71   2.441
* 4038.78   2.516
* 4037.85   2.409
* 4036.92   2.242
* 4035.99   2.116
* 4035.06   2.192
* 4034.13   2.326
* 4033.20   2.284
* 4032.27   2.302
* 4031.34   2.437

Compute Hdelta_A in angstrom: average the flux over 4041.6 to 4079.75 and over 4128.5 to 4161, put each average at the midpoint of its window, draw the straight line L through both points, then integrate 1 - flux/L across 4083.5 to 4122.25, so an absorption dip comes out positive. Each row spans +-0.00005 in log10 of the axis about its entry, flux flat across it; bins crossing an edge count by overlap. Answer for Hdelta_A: 4.5 angstrom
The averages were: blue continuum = 2.45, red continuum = 2.48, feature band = 2.18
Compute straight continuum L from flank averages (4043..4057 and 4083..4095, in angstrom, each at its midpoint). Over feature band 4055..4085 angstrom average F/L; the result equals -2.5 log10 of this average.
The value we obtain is 0.03 mag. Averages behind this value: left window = 2.64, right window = 2.3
